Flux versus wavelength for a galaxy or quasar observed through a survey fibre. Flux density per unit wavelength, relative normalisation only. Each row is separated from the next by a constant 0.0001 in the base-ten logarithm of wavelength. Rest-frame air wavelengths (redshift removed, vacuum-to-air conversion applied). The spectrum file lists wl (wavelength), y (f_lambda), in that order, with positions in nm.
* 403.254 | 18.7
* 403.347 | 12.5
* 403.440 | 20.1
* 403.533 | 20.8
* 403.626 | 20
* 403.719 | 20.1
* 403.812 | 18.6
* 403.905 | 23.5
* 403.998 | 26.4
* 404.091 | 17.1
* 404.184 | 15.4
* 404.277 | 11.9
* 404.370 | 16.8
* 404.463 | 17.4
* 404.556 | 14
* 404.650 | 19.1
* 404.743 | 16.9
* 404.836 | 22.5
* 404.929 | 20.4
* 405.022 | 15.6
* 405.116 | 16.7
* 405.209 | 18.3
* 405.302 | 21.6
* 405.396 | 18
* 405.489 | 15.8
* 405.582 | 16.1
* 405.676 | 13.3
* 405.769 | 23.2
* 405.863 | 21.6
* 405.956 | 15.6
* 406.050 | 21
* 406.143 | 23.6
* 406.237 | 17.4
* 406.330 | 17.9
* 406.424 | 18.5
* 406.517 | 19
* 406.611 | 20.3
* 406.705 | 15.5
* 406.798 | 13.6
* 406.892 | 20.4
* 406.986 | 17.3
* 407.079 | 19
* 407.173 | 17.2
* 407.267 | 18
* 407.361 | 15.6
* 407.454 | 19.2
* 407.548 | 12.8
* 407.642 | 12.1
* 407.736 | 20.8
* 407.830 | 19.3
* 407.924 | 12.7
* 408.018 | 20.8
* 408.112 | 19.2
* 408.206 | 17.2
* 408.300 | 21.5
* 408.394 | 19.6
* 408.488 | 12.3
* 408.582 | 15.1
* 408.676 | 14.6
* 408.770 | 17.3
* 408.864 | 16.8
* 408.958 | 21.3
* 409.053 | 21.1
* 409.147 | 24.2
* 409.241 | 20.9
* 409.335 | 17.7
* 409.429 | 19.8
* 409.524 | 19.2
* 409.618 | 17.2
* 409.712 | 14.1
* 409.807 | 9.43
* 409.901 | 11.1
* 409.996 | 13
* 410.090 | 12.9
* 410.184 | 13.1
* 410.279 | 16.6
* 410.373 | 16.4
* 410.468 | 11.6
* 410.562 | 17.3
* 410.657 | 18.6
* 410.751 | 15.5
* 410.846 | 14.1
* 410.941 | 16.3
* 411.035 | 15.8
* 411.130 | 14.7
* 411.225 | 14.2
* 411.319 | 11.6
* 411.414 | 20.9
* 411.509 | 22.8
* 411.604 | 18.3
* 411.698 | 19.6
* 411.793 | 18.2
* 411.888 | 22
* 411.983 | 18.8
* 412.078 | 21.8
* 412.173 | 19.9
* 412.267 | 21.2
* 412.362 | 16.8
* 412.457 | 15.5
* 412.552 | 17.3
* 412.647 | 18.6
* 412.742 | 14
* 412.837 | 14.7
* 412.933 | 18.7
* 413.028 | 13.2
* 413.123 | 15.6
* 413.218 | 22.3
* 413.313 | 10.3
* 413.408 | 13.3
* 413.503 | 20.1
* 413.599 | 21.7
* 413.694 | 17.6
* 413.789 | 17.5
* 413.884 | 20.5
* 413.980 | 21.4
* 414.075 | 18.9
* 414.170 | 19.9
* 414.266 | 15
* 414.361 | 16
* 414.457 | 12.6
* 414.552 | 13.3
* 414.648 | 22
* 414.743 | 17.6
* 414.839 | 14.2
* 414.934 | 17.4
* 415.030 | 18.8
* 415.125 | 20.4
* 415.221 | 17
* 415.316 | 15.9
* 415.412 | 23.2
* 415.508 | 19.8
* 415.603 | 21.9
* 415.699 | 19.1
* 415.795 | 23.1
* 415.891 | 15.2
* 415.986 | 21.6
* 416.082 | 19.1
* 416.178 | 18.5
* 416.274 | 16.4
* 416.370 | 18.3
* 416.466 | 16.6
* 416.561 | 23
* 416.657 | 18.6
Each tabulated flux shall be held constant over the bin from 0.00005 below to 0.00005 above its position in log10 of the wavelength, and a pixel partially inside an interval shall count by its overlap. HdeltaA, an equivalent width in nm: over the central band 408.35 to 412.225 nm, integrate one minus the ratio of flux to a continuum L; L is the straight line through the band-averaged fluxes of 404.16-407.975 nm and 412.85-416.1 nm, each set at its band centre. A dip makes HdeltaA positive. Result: 0.18 nm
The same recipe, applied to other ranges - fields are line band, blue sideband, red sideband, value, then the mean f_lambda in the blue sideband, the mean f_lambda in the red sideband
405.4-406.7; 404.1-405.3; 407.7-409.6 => -0.065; 17.3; 18.5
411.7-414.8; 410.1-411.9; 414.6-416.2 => 0.019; 16.5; 19.1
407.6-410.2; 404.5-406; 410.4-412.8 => 0.101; 18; 17.4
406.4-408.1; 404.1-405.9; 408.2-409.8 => 0.045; 17.6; 18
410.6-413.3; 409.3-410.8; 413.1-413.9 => -0.151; 15.2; 17.6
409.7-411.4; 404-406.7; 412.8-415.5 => 0.324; 18.1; 17.5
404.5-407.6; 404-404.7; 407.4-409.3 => -0.153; 16.6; 17.9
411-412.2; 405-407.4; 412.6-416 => -0.030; 18.1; 17.8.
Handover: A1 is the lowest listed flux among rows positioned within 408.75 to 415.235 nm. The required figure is 9.43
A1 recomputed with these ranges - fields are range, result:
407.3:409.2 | 12.1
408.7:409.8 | 14.1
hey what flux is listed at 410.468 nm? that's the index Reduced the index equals 11.6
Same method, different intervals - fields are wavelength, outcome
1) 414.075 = 18.9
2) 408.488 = 12.3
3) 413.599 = 21.7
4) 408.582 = 15.1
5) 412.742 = 14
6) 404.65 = 19.1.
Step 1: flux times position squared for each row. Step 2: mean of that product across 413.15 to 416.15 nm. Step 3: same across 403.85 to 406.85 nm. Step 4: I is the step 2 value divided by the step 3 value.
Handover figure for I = 1.05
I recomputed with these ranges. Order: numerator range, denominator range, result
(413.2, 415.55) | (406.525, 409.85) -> 1.05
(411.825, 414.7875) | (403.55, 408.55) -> 1.01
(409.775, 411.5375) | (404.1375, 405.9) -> 0.88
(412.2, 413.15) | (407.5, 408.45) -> 0.97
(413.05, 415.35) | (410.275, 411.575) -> 1.09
